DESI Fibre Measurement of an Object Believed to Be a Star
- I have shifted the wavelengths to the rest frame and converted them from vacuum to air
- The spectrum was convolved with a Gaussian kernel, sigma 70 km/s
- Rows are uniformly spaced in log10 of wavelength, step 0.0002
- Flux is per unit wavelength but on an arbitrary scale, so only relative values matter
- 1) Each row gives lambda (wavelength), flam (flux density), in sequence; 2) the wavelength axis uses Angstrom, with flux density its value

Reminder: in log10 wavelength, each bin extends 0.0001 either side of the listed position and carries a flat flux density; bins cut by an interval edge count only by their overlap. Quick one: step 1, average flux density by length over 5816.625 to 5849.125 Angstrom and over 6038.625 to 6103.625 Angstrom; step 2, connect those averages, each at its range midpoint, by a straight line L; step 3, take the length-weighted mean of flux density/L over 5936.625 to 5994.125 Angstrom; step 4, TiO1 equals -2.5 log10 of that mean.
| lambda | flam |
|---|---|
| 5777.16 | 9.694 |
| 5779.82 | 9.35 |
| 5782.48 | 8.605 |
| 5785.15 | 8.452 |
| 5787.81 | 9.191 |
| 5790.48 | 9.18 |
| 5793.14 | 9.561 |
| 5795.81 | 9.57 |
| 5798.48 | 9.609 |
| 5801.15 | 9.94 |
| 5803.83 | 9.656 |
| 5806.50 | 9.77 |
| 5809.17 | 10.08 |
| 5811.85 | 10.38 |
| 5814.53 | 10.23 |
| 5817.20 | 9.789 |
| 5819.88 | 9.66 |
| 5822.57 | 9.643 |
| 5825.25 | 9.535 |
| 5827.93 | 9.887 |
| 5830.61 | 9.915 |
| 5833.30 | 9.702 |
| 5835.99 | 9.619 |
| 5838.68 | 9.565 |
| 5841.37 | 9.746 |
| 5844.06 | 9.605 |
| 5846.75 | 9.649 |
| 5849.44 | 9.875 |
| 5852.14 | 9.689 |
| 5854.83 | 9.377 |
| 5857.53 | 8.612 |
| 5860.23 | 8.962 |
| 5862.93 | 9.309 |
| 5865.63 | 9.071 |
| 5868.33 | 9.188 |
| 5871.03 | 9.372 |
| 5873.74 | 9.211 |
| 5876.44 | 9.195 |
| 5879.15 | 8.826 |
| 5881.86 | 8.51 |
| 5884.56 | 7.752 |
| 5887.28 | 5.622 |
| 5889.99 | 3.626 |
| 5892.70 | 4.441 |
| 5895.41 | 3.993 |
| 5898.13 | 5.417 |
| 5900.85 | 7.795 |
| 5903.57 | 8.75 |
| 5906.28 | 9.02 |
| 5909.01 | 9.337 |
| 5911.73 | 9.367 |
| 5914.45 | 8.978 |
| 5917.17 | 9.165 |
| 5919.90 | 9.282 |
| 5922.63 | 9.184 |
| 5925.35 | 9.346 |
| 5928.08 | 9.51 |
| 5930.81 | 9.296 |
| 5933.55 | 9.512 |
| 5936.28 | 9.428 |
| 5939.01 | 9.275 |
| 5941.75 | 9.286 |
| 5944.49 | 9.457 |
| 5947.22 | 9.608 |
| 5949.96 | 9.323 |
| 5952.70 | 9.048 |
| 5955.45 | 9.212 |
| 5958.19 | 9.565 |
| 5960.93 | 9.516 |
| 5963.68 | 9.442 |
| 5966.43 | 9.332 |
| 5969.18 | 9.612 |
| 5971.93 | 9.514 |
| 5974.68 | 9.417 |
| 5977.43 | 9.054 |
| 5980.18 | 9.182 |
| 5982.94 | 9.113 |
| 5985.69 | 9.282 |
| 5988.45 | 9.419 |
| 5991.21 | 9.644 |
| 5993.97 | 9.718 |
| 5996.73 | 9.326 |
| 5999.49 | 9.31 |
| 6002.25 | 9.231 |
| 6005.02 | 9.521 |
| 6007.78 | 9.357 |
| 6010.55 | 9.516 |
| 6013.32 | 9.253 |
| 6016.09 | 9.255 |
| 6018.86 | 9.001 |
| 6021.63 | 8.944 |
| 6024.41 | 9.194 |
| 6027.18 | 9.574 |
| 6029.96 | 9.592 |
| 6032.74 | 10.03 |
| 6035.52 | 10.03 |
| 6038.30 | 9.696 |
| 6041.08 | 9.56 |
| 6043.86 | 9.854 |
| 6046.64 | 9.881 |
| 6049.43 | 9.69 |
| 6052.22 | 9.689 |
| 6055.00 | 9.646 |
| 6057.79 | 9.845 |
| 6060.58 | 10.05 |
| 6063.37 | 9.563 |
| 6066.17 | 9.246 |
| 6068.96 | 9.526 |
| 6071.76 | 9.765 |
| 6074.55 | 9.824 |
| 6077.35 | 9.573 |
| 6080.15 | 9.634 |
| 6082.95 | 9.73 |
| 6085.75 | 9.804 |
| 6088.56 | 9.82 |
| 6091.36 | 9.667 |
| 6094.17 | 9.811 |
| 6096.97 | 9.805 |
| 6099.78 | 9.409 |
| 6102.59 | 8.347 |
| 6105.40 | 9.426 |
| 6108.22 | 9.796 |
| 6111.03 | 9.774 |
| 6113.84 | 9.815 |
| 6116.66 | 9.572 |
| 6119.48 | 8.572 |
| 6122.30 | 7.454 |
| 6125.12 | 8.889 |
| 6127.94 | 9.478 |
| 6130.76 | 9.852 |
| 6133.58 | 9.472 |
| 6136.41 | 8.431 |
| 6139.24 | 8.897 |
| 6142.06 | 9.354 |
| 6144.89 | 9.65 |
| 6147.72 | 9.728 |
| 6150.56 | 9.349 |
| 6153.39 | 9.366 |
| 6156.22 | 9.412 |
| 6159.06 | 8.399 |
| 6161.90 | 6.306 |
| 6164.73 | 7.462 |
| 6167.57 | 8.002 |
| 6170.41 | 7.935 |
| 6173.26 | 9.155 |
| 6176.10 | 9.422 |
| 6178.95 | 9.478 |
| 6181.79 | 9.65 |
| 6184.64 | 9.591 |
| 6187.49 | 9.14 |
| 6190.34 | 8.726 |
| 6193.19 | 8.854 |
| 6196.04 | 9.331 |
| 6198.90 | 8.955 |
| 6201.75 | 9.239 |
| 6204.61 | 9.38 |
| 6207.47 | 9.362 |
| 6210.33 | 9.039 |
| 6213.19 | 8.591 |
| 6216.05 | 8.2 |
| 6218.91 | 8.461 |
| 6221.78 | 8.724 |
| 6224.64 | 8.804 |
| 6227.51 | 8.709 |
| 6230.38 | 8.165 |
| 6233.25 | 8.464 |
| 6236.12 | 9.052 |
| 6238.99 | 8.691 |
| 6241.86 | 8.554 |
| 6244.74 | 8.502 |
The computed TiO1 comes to 0.03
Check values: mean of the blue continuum 9.7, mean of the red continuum 9.65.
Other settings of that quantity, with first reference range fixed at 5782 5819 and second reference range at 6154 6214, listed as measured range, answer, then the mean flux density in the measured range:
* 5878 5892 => 0.37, 6.73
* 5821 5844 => -0.02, 9.69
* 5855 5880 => 0.04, 9.1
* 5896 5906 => 0.28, 7.25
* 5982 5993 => -0.02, 9.39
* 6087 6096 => -0.09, 9.77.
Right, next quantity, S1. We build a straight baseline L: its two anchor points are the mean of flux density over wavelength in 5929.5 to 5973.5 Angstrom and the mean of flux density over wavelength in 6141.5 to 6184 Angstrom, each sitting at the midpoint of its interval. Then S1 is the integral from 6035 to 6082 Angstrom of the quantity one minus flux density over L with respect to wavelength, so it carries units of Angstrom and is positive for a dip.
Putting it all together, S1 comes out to -3.0 Angstrom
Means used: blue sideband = 9.4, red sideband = 8.85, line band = 9.71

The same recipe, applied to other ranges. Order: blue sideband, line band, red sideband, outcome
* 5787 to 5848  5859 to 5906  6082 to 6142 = 9.85 Angstrom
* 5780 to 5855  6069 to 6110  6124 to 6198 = -2.20 Angstrom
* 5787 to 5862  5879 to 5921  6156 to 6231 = 8.93 Angstrom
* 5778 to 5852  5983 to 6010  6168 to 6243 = -0.36 Angstrom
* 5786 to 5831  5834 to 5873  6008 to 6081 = 1.19 Angstrom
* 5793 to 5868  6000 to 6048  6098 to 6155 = -0.62 Angstrom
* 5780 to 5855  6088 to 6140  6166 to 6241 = -1.25 Angstrom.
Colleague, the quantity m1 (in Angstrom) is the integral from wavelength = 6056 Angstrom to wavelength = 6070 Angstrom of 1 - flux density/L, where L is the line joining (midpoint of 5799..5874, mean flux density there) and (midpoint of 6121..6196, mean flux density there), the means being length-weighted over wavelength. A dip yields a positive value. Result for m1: -0.8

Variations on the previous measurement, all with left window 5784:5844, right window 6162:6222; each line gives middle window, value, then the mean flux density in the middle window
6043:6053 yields -0.68 Angstrom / 9.78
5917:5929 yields 0.16 Angstrom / 9.3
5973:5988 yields 0.12 Angstrom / 9.23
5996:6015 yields -0.23 Angstrom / 9.36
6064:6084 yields -1.13 Angstrom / 9.61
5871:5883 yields 0.68 Angstrom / 8.99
